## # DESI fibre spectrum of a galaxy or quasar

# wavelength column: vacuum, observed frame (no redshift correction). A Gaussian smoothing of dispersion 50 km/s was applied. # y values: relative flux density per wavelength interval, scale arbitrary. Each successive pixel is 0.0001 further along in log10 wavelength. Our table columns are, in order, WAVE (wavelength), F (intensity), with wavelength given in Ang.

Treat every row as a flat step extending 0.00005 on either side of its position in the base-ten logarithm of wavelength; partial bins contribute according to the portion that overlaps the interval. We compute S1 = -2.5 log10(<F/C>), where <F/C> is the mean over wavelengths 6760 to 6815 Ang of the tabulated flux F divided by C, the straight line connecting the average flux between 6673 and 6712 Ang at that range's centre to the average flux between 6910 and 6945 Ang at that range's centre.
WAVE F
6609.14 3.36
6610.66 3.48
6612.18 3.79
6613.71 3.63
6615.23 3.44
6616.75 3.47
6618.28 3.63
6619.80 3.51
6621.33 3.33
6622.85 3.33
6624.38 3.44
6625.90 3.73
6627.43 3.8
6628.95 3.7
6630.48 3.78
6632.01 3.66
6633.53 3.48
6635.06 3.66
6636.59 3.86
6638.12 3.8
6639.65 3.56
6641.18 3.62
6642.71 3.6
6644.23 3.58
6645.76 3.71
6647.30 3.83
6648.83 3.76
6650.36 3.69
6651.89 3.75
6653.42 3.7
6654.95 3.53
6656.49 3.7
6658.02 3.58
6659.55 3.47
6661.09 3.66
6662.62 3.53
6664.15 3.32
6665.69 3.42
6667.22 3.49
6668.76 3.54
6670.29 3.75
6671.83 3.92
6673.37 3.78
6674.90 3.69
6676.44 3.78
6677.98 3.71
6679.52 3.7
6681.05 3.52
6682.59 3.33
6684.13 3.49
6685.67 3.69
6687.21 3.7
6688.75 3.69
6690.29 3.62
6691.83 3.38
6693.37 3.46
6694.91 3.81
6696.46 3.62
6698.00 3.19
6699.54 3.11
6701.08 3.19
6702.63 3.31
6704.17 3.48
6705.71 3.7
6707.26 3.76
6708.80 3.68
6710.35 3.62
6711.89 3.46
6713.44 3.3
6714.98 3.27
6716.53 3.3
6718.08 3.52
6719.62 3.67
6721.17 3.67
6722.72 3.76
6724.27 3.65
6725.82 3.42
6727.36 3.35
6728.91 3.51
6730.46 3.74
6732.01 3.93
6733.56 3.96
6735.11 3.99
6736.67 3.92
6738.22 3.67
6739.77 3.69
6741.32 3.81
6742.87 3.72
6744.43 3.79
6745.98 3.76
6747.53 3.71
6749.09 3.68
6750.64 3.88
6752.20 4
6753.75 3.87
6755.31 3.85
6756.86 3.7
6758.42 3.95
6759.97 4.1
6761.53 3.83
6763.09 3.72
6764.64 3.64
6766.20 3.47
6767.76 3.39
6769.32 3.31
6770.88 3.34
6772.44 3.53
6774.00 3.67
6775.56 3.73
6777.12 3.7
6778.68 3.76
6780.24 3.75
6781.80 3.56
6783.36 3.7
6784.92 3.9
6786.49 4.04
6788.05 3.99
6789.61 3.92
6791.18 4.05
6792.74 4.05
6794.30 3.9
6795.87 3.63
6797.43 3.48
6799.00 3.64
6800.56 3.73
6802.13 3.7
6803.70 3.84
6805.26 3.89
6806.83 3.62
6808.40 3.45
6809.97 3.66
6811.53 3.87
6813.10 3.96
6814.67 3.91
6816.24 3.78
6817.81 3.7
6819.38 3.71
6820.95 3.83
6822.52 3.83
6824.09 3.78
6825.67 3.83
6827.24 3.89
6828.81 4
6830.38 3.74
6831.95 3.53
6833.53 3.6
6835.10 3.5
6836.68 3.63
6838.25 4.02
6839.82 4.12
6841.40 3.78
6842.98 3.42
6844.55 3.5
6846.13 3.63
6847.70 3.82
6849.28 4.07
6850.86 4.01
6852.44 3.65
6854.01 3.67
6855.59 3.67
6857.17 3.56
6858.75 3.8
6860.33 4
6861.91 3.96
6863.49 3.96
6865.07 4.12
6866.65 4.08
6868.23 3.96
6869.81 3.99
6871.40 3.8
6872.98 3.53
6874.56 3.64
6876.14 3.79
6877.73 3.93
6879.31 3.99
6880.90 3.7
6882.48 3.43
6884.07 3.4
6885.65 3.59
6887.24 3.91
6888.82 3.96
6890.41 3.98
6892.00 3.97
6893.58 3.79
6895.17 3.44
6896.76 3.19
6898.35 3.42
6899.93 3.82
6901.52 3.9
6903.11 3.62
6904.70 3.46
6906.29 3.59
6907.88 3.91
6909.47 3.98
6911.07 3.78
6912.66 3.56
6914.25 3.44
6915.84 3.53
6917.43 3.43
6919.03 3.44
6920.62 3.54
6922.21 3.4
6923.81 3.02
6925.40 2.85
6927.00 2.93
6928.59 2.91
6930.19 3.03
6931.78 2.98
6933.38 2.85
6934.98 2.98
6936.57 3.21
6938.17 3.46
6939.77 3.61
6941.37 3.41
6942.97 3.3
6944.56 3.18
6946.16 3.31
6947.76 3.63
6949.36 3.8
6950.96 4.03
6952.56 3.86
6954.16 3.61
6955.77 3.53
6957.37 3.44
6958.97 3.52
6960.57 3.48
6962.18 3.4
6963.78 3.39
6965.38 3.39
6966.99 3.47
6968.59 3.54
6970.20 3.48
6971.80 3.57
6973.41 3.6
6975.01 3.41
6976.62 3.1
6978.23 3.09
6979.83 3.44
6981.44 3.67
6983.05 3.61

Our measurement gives -0.09 mag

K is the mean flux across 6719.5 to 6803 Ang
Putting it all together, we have 3.74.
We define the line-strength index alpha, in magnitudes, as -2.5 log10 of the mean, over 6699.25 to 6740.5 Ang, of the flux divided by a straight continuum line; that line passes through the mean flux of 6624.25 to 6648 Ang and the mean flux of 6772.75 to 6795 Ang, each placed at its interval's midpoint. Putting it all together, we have 0.05 mag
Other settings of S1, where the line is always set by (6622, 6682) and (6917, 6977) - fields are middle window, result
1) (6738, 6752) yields -0.060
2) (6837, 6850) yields -0.096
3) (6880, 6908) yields -0.075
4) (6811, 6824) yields -0.098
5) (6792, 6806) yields -0.076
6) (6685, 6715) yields 0.028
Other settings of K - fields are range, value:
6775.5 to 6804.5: 3.8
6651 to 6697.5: 3.61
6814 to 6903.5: 3.77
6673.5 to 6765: 3.65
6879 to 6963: 3.5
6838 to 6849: 3.76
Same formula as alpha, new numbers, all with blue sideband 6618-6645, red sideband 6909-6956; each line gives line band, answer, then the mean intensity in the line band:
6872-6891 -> -0.10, 3.74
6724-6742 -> -0.06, 3.72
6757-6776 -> -0.04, 3.64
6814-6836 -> -0.09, 3.76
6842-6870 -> -0.11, 3.82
